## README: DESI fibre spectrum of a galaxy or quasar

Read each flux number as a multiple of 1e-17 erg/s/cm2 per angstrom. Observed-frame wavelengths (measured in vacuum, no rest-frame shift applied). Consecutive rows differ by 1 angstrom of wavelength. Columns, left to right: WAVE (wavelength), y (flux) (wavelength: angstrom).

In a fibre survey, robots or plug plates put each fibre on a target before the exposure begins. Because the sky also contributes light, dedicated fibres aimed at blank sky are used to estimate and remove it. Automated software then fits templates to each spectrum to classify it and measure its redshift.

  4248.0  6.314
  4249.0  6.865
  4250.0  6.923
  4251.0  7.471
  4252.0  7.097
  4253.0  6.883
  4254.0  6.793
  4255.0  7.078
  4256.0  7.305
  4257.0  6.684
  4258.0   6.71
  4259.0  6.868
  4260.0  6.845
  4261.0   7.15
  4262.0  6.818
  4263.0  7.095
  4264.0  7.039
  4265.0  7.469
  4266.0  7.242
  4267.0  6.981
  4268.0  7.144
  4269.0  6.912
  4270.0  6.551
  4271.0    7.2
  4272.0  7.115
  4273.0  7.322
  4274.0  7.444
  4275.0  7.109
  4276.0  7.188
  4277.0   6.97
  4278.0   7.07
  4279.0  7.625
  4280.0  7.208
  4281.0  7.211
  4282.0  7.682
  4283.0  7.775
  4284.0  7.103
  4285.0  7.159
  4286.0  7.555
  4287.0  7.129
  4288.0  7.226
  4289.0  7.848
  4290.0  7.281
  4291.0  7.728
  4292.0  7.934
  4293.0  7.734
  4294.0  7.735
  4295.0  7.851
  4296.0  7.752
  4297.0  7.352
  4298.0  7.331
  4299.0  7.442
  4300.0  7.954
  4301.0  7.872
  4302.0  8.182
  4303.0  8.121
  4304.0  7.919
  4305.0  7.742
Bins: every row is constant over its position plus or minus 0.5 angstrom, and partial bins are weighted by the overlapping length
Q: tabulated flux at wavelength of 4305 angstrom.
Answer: 7.742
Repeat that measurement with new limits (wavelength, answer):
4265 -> 7.469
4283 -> 7.775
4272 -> 7.115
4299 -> 7.442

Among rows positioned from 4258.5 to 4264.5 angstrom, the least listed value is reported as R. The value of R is 6.818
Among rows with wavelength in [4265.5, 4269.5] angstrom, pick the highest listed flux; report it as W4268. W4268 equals 7.242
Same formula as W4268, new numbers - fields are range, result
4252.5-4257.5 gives 7.305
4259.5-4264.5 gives 7.15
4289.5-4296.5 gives 7.934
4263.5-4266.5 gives 7.469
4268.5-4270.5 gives 6.912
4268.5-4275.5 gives 7.444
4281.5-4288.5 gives 7.775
